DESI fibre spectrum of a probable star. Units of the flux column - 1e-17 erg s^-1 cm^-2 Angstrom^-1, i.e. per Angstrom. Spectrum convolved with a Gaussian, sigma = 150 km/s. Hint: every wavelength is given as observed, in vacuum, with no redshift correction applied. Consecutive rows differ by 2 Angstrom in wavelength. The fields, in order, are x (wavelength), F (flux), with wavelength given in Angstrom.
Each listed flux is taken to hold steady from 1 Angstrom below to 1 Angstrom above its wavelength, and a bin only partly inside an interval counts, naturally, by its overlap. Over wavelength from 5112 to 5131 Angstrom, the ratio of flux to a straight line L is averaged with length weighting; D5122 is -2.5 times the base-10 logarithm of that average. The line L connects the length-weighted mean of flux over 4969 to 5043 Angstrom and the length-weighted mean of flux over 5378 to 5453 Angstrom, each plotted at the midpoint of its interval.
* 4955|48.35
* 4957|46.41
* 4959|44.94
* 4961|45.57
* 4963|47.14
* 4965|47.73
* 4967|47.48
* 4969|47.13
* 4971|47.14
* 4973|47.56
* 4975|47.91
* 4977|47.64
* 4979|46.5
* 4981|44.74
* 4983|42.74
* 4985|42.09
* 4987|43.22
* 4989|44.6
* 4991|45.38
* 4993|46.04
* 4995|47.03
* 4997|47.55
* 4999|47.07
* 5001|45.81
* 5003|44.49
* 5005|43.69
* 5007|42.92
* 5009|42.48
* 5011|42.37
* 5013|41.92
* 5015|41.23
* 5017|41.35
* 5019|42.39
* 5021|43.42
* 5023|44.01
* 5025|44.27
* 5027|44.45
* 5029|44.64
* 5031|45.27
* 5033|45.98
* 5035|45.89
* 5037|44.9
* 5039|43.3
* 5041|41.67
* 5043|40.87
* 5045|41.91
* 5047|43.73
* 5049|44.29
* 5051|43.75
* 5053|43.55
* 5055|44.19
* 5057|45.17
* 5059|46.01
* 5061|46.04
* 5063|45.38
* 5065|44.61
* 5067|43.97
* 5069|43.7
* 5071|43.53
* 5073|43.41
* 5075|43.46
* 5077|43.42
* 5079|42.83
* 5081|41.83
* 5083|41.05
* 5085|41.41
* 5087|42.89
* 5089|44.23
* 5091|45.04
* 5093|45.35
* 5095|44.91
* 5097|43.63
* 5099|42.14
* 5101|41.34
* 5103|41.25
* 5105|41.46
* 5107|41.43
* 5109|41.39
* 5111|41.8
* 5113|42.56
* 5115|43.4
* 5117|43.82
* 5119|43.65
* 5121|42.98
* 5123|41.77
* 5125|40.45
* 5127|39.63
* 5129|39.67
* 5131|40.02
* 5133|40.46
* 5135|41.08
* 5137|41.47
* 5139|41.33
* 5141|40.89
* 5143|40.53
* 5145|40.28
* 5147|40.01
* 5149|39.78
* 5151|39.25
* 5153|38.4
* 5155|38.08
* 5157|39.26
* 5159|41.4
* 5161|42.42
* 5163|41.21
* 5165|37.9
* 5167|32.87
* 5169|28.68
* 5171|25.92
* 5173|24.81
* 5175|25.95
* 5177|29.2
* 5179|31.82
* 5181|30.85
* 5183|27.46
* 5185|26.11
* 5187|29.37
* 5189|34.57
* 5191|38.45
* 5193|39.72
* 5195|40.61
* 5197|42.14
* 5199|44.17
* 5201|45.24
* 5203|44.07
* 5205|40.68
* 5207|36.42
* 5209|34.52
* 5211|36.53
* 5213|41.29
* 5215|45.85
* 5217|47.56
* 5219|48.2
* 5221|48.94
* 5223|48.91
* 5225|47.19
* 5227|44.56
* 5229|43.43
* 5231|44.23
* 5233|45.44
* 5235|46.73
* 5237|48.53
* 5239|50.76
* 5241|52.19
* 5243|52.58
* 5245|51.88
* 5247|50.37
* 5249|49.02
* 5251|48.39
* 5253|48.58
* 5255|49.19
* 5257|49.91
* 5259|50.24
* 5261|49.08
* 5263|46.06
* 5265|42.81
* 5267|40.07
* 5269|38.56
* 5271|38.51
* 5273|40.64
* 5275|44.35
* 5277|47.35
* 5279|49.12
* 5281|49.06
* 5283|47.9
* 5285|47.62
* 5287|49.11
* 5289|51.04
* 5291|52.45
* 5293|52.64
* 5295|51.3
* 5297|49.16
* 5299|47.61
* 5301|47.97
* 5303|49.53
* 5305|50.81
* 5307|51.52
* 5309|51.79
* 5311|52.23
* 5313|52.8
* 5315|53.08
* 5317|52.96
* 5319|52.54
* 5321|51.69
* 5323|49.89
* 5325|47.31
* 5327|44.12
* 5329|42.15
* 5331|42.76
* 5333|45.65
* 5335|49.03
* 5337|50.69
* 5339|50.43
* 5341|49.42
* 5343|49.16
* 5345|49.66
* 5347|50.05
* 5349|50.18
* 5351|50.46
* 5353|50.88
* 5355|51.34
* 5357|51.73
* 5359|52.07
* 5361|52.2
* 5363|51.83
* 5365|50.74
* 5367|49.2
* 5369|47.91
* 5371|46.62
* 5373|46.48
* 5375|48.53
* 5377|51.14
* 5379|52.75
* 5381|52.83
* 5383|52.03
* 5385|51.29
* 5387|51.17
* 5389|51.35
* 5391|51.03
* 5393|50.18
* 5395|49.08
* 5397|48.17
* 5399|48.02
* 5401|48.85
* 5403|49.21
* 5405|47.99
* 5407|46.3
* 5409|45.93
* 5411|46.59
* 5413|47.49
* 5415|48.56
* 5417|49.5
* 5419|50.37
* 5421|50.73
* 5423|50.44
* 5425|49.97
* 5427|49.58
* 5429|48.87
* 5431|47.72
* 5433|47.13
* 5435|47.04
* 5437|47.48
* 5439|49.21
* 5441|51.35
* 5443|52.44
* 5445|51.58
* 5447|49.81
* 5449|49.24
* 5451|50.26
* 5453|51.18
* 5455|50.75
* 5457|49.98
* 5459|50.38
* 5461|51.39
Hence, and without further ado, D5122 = 0.10 mag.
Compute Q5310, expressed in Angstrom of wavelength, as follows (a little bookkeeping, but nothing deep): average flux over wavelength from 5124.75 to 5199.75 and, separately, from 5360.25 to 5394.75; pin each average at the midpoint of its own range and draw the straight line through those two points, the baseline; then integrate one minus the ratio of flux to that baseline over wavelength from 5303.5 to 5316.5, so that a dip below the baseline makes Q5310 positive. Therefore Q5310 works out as -1.66 Angstrom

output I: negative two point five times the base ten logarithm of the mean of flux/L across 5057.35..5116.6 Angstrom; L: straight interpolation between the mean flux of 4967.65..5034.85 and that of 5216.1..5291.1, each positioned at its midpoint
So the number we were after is 0.058 mag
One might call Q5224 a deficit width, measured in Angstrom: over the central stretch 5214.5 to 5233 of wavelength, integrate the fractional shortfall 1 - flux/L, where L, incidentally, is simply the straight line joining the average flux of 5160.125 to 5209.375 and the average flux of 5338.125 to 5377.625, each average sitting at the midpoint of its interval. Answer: -3.9 Angstrom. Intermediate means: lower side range 35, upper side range 50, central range 46.5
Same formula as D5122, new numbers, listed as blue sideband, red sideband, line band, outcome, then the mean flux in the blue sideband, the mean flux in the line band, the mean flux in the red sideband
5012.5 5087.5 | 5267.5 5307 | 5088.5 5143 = 0.07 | 43.6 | 42.1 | 47.6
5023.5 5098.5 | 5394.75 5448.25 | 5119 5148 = 0.10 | 43.9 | 40.9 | 48.9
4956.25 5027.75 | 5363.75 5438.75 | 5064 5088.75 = 0.07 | 45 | 43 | 49.2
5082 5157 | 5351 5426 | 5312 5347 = -0.02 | 41.6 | 49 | 49.8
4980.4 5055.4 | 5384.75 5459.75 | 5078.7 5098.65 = 0.04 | 43.9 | 43.3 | 49.4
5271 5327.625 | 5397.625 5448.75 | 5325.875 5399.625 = -0.01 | 49.4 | 49.5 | 48.9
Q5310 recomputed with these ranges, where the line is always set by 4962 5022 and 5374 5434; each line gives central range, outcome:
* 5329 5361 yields -0.41 Angstrom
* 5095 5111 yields 1.44 Angstrom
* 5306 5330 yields -0.83 Angstrom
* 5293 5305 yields -0.31 Angstrom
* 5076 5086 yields 0.83 Angstrom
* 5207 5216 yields 1.55 Angstrom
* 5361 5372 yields -0.11 Angstrom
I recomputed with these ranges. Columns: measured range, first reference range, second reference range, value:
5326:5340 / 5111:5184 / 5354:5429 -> 0.01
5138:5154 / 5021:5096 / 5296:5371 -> 0.14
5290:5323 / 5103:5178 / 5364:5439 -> -0.13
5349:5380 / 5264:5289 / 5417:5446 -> -0.06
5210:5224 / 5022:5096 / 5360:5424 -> 0.03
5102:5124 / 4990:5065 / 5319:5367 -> 0.08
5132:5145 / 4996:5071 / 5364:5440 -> 0.11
